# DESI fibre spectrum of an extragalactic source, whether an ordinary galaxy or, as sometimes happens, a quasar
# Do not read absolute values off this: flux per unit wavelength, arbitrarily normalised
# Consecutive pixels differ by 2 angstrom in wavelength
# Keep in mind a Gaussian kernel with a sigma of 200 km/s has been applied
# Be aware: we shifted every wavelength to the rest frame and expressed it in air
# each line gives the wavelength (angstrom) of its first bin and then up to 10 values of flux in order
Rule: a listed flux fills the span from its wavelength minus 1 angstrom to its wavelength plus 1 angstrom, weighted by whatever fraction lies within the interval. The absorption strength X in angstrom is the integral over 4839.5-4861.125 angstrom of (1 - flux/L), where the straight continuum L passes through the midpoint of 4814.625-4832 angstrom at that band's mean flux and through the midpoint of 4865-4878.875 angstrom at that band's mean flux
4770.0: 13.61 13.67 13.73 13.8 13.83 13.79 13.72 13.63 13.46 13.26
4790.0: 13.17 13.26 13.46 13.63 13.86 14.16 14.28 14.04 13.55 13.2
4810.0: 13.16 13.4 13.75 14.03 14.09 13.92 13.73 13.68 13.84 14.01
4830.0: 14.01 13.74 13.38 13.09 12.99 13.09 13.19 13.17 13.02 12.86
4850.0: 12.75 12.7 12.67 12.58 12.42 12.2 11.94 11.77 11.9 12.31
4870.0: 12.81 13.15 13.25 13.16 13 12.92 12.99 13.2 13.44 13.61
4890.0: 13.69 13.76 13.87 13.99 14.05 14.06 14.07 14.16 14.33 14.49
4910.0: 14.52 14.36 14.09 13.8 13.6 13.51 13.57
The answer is 0.8 angstrom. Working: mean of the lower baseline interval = 13.9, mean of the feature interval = 12.8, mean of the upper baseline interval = 12.8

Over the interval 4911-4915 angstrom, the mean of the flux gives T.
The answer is 14.2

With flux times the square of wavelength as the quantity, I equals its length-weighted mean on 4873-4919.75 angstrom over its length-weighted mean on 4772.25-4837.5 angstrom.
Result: 1.0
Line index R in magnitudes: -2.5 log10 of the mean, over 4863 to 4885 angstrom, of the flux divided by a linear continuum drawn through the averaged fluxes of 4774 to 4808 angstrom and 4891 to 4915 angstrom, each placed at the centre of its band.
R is 0.10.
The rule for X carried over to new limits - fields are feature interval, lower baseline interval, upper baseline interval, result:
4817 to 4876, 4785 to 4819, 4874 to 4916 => 2.82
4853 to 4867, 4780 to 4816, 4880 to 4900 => 1.44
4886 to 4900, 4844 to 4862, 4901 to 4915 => 0.02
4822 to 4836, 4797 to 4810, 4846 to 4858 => -0.53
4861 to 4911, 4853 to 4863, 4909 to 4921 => -0.80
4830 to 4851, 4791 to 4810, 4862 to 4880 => -0.12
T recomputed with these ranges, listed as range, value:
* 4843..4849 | 13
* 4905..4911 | 14.4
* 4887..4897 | 13.8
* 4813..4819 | 14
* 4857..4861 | 12.3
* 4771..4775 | 13.7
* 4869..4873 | 13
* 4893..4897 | 13.9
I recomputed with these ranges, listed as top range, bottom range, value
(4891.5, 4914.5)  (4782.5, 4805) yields 1.08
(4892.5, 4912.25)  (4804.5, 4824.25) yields 1.08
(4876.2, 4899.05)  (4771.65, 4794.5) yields 1.04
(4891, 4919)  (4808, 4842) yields 1.07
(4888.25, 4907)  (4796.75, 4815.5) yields 1.06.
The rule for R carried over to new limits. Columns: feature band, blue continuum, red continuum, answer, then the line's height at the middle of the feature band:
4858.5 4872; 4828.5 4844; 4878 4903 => 0.11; 13.5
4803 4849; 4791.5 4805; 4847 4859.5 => -0.02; 13.2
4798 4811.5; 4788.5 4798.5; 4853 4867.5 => -0.04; 13.2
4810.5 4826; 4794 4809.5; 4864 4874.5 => -0.02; 13.5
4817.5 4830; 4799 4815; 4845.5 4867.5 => -0.05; 13.3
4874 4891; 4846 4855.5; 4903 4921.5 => 0.02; 13.4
